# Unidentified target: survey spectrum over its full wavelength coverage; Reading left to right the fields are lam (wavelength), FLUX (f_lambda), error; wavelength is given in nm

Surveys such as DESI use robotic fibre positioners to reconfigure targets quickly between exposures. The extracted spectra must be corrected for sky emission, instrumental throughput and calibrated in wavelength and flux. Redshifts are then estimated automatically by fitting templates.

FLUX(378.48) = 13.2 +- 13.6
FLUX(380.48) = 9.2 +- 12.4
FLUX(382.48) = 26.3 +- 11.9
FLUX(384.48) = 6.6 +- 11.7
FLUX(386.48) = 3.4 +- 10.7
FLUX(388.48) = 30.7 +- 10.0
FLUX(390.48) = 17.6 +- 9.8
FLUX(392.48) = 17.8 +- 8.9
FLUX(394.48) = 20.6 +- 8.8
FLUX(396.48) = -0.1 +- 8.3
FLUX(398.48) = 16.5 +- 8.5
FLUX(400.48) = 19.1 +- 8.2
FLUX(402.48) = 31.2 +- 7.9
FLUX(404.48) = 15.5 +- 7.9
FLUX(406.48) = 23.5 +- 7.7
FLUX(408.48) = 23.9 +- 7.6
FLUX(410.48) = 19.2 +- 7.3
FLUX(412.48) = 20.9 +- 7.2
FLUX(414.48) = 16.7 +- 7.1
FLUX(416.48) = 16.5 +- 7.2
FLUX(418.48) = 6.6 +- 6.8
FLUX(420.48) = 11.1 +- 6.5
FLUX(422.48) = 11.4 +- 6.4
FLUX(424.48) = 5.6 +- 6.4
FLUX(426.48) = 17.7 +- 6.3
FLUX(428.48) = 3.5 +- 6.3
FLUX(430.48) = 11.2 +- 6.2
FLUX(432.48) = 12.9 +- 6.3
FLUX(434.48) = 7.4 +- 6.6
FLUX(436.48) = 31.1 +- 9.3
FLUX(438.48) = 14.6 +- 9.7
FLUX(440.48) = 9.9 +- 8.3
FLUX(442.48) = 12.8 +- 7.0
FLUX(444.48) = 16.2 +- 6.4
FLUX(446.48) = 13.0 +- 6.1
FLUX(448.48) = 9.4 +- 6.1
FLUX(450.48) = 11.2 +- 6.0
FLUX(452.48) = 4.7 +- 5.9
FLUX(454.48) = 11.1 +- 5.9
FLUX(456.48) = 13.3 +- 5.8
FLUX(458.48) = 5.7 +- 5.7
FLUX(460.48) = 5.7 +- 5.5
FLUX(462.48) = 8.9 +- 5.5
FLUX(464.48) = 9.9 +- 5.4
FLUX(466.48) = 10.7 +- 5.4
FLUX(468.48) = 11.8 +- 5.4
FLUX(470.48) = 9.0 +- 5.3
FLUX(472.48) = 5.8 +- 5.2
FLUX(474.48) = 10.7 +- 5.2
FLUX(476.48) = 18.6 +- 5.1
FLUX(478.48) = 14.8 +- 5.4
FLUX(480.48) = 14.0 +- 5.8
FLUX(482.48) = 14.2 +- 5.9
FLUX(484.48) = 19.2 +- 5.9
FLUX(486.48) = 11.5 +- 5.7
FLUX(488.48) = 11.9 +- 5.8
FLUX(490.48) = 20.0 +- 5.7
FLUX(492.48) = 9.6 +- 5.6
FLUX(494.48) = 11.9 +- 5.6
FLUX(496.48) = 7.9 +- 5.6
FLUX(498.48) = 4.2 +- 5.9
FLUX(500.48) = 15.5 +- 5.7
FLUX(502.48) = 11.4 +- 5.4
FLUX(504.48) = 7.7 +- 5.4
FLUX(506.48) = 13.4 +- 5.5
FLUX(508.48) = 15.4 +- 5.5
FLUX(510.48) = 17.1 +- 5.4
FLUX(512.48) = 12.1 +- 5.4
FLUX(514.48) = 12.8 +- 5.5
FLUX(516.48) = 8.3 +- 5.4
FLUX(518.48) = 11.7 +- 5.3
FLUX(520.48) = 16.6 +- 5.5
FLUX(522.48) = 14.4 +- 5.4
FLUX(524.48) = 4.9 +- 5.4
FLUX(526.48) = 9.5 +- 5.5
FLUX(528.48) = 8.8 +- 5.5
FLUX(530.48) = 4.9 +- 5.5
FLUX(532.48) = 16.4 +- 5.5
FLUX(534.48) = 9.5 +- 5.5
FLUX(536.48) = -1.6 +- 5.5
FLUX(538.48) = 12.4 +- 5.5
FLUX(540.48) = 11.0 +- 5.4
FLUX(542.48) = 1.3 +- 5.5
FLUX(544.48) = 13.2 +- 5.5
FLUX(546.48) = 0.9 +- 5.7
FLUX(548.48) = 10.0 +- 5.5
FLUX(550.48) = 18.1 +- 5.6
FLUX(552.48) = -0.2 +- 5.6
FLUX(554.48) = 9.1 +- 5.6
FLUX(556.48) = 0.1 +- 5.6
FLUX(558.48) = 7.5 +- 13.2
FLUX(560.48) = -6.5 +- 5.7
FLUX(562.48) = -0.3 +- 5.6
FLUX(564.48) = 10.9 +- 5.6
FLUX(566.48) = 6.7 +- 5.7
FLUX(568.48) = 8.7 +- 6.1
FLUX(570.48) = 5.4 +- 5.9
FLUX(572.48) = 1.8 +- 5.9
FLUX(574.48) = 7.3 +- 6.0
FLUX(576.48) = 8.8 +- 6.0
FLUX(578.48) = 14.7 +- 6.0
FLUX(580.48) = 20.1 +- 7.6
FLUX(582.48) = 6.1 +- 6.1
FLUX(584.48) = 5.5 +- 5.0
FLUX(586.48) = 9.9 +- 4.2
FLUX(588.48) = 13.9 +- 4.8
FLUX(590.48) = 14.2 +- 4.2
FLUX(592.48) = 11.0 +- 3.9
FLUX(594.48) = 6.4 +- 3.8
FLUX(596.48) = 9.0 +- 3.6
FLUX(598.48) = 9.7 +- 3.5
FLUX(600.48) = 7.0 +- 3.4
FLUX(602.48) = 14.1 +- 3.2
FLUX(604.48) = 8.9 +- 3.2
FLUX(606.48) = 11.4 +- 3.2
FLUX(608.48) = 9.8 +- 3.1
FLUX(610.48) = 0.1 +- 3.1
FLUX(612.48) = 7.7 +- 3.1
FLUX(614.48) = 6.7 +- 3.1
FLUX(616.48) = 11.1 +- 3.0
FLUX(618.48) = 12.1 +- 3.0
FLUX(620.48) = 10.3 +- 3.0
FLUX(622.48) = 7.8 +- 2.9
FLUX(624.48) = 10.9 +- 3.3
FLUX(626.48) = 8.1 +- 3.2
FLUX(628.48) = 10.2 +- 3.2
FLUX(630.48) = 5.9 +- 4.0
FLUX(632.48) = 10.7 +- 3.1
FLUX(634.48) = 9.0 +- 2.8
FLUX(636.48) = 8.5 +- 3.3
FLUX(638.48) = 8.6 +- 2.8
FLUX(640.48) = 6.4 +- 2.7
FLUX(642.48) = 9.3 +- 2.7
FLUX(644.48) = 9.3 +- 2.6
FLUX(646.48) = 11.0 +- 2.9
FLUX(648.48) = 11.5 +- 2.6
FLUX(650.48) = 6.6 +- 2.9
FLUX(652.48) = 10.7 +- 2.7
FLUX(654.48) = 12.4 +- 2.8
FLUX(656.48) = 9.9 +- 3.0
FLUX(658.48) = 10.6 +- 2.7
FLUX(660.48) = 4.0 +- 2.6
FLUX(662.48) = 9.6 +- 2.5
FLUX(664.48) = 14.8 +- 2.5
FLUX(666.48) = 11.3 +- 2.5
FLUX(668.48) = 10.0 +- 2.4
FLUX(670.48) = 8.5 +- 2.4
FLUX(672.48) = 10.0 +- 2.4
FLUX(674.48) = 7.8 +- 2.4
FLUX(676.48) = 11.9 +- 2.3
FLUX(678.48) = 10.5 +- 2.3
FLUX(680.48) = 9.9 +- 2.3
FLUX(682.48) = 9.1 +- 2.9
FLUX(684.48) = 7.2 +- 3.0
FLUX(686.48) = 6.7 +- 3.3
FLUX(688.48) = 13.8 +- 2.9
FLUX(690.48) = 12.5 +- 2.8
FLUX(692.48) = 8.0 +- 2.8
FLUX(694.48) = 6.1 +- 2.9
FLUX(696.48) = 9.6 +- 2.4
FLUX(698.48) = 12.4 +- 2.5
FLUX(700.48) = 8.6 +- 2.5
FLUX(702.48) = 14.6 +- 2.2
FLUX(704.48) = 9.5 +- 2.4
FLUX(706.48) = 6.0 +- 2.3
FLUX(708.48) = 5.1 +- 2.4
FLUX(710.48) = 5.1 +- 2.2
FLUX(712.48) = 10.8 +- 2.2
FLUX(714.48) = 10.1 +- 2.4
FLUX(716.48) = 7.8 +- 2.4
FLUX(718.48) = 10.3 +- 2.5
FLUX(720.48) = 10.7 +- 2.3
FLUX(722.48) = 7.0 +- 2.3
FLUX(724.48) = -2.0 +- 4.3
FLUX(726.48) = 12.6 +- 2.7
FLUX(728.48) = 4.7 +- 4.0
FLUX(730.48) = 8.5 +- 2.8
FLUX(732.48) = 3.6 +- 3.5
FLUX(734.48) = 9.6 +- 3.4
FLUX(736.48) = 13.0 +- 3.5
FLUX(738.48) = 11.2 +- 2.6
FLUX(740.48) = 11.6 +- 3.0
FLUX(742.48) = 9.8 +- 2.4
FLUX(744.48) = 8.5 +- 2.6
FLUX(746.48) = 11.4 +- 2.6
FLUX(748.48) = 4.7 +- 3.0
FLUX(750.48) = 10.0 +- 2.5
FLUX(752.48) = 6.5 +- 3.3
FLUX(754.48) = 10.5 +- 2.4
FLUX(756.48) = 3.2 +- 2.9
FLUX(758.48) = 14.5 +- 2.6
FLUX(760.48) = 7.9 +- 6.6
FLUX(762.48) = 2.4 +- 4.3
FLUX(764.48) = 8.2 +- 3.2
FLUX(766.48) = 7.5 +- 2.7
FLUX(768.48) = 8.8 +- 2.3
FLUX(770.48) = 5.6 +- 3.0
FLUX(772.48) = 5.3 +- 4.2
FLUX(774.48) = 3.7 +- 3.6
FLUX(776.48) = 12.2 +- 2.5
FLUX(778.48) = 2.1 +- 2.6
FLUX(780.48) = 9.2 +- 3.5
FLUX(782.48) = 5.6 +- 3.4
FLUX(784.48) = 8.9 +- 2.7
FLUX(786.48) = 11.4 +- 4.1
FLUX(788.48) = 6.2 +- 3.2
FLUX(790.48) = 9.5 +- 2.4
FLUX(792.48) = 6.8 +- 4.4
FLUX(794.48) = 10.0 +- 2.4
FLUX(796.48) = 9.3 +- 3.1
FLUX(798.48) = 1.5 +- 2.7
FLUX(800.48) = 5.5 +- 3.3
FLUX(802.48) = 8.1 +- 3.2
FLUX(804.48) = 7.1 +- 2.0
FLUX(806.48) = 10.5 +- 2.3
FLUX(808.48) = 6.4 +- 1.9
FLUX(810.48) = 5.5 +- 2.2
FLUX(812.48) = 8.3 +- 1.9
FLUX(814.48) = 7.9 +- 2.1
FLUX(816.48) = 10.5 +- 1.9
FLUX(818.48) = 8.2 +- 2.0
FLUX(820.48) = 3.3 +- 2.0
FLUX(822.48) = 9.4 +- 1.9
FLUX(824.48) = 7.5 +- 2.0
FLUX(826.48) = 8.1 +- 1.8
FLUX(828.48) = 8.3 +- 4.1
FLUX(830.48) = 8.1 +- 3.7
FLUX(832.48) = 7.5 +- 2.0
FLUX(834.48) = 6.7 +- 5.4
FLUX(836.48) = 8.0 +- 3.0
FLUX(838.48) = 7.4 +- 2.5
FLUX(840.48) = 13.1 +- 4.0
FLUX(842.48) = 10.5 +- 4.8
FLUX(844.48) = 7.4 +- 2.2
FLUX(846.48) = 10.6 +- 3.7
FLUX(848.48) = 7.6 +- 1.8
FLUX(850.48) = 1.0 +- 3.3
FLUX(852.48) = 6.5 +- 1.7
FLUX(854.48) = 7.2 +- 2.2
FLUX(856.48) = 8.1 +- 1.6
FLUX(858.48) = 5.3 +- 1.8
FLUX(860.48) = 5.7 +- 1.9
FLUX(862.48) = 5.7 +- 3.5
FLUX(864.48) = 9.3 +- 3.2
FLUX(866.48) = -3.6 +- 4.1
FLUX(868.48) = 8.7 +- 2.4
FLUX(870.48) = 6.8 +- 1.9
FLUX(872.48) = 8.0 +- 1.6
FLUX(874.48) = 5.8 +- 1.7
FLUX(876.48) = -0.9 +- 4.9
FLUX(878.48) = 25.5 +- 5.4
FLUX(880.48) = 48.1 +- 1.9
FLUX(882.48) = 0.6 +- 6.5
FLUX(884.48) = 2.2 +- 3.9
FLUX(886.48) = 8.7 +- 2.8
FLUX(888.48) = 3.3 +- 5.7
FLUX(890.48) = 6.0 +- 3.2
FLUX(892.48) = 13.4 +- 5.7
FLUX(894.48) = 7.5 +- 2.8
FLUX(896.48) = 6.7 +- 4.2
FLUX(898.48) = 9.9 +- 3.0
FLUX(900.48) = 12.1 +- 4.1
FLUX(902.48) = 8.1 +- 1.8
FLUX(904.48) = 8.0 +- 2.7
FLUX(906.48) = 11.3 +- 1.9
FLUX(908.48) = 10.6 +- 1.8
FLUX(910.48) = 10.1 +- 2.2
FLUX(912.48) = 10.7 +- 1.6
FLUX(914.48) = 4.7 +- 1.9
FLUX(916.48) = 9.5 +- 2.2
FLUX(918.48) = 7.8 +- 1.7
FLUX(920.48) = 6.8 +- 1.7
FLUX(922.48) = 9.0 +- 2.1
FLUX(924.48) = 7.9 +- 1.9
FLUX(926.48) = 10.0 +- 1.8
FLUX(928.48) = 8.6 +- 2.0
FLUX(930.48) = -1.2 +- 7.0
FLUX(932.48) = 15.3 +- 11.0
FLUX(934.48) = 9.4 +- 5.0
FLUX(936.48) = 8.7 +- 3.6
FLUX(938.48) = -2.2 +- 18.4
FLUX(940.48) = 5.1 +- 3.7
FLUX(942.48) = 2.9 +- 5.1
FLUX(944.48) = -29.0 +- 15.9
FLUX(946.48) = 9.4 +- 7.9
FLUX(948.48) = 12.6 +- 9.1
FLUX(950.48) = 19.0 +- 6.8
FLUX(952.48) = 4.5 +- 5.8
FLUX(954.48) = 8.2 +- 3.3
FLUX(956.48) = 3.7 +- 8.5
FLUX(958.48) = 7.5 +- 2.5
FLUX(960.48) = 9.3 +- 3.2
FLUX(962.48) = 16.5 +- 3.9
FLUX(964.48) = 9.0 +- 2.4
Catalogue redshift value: 1.36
